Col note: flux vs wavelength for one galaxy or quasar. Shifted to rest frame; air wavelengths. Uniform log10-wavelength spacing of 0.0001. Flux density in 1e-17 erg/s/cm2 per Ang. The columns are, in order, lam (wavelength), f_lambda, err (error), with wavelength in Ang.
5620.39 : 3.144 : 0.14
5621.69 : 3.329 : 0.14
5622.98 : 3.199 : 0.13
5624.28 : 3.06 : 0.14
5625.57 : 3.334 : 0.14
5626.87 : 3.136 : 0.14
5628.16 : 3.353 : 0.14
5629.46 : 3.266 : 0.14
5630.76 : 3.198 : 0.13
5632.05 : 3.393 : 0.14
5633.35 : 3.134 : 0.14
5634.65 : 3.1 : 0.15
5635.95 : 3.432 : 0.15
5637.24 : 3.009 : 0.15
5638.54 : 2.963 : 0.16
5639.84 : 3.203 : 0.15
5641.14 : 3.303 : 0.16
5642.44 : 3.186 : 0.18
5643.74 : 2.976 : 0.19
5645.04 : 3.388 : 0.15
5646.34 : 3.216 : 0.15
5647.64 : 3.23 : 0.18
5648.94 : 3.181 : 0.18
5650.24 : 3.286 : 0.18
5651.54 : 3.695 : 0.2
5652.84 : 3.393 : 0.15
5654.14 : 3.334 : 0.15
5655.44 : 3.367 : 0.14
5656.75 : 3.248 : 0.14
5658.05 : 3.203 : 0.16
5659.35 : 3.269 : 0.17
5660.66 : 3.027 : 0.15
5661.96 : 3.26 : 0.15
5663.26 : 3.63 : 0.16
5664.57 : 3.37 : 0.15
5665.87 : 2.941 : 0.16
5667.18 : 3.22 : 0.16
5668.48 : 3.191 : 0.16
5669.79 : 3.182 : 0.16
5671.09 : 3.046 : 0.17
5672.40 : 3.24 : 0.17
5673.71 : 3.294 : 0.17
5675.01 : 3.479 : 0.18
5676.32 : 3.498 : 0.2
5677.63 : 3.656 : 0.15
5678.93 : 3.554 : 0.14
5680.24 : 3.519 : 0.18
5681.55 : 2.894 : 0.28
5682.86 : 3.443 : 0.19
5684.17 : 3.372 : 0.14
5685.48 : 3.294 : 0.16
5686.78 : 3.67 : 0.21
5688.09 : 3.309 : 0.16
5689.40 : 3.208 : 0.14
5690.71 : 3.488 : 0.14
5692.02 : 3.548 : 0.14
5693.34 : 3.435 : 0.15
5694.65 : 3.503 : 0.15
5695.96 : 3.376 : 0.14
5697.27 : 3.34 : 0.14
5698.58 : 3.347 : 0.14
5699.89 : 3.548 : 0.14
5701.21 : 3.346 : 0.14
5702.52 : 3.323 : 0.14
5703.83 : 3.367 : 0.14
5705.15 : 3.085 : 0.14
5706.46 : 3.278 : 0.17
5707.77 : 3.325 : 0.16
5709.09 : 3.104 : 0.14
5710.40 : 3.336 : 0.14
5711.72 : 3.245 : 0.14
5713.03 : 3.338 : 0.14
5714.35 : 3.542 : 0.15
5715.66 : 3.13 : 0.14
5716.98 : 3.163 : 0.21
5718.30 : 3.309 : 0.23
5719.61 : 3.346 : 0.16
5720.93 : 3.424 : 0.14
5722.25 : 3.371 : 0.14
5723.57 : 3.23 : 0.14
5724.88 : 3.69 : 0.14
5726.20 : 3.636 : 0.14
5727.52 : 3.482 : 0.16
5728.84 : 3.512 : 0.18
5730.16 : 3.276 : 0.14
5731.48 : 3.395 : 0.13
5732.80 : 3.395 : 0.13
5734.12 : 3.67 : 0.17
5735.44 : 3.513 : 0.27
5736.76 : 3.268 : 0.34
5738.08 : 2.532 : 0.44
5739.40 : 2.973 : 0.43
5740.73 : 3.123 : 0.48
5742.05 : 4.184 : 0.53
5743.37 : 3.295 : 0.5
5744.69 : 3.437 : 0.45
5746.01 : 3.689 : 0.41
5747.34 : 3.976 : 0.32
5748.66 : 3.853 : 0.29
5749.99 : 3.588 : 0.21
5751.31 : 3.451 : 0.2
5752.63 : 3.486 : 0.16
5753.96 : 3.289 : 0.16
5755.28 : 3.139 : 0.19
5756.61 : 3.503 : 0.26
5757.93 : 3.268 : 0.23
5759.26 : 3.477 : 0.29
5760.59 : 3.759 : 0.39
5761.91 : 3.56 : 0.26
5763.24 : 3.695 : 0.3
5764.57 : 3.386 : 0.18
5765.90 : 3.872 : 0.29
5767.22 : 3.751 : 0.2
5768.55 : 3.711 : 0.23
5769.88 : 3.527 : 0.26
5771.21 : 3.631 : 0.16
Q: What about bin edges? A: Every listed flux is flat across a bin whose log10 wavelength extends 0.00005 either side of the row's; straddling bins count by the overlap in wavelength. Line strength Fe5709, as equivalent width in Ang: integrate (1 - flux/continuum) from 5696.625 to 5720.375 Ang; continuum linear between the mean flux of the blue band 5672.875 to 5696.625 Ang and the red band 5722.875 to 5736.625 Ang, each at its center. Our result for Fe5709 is 1.0 Ang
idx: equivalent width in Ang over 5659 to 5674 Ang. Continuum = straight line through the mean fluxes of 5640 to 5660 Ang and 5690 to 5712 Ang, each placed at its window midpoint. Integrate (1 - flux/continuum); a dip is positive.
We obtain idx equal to 0.4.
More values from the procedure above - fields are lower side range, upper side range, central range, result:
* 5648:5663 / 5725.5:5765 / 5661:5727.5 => 0.47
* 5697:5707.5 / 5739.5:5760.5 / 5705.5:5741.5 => 0.94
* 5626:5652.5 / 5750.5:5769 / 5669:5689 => -0.18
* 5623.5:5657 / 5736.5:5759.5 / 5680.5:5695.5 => -0.27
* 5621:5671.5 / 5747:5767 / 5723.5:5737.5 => 0.05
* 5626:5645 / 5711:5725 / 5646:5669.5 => -0.35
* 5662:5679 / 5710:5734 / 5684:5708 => -0.18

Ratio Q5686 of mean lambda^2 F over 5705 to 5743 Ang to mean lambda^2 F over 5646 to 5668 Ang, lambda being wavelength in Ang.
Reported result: 1.04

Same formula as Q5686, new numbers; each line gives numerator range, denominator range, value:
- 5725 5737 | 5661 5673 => 1.10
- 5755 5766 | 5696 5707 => 1.08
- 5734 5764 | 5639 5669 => 1.10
